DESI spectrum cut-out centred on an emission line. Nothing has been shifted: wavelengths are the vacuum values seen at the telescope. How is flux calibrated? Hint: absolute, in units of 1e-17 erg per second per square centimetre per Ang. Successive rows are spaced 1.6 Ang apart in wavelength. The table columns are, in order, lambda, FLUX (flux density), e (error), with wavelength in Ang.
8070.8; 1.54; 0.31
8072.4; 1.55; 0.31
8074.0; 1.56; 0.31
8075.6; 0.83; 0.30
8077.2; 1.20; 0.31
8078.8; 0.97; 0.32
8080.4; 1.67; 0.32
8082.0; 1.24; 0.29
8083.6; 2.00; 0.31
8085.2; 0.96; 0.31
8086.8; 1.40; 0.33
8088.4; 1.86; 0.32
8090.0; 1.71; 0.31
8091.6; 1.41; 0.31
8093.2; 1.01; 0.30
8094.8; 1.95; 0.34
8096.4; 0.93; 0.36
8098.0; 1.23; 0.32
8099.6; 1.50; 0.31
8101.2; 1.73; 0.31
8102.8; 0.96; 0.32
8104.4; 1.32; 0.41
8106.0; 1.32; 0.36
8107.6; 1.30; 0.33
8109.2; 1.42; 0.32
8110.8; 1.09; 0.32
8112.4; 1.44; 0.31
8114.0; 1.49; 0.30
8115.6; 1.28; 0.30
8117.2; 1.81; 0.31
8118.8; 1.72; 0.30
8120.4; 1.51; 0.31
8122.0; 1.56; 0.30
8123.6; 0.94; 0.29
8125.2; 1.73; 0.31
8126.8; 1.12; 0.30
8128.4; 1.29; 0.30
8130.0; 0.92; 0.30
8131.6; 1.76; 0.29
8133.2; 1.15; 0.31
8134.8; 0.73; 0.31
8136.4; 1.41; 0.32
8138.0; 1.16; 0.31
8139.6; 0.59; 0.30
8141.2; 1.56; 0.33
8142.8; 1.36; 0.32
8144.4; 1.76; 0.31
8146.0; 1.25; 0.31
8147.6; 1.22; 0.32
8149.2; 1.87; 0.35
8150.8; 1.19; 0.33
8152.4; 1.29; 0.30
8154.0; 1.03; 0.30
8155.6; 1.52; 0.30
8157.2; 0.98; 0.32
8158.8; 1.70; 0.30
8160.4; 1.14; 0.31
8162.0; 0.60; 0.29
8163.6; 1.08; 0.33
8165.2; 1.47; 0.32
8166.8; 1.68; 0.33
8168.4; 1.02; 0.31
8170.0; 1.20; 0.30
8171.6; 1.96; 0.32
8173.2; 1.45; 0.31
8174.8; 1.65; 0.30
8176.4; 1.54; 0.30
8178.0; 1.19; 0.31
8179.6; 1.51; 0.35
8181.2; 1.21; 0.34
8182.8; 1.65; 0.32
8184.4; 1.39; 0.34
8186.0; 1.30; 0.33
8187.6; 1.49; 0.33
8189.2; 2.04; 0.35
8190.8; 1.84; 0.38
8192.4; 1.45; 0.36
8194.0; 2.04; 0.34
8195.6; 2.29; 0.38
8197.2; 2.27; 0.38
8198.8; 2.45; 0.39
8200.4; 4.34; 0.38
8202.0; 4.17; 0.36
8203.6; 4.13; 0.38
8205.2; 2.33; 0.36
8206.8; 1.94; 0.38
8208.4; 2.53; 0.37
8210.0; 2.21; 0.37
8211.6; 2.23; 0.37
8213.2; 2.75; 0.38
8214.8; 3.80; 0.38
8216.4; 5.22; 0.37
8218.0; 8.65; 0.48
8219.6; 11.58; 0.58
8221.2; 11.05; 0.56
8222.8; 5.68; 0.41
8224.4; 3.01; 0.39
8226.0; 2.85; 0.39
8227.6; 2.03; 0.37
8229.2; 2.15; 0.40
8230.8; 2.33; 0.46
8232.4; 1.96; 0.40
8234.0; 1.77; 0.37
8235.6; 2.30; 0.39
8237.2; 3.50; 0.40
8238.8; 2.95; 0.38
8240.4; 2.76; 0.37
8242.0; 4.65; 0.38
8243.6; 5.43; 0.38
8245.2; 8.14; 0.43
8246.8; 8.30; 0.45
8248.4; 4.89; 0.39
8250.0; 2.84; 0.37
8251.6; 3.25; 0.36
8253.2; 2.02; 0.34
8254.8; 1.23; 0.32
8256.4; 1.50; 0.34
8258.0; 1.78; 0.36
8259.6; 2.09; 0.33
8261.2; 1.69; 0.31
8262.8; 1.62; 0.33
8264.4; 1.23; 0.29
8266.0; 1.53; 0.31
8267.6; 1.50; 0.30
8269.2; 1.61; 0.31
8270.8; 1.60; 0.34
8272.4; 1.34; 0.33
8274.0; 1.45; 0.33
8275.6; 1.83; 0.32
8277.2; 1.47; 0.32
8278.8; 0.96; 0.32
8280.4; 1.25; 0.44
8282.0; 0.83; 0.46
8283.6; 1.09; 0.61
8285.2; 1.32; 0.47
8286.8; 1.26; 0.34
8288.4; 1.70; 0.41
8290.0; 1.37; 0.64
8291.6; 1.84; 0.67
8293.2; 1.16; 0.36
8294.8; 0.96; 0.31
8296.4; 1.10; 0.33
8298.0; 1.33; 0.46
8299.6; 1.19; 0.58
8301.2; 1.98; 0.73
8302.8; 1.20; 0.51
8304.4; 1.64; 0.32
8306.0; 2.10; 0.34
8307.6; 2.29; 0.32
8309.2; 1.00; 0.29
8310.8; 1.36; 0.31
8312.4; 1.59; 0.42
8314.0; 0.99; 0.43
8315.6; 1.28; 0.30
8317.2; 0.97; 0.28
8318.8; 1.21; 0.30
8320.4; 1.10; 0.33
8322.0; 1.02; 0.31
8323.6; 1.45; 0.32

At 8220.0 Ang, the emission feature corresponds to H-alpha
